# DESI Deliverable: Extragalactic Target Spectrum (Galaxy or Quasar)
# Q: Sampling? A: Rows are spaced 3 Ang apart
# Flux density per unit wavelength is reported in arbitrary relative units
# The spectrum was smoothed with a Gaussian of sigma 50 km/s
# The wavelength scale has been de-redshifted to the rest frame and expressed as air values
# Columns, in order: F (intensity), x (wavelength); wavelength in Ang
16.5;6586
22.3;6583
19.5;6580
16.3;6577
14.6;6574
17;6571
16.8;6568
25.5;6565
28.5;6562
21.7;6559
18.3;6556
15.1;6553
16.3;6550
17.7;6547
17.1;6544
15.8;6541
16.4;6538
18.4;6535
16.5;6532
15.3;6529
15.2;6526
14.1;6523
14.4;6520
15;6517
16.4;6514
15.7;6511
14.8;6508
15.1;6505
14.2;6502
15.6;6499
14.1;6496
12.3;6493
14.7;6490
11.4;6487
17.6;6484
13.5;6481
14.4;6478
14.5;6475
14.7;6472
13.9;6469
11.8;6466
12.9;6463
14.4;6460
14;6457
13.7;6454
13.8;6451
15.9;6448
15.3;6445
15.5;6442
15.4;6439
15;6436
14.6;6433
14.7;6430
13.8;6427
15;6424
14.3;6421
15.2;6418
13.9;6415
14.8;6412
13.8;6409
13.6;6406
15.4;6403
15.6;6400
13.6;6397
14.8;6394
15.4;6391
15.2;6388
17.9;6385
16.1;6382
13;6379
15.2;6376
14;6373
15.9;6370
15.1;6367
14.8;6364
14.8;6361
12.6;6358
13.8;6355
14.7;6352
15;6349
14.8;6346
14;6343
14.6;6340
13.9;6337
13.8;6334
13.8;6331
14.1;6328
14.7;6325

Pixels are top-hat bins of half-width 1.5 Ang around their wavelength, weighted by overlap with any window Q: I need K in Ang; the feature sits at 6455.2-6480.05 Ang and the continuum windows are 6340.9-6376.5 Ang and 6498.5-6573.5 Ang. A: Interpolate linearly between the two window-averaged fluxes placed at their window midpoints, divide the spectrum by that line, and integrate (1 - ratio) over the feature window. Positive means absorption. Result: 3.5 Ang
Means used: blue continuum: 14.5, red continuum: 17.1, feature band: 13.8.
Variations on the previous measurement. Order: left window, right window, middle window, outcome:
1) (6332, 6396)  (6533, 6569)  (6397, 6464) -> 6.8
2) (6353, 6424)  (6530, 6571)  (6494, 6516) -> 3.1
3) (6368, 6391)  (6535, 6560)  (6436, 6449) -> 0.5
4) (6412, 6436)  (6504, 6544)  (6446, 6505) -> 4.0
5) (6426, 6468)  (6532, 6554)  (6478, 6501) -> 1.8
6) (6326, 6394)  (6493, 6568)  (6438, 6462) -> 1.7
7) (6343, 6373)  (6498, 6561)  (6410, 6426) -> 0.6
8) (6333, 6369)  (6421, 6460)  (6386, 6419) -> -0.4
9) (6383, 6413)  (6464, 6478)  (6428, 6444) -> -0.7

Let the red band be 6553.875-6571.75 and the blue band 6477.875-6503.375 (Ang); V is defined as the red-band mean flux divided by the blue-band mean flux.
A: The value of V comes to 1.50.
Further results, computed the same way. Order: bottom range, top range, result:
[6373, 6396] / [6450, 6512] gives 0.93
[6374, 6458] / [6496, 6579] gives 1.14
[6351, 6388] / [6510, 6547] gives 1.07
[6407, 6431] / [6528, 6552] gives 1.16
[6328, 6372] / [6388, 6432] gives 1.01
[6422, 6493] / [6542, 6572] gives 1.35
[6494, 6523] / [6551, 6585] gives 1.31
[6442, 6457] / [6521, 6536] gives 1.07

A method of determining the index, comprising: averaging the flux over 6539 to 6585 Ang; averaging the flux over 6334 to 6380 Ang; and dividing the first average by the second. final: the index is 1.30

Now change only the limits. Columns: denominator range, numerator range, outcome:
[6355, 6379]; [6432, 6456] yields 1.03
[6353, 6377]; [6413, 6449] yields 1.02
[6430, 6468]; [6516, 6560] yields 1.14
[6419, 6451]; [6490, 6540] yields 1.02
